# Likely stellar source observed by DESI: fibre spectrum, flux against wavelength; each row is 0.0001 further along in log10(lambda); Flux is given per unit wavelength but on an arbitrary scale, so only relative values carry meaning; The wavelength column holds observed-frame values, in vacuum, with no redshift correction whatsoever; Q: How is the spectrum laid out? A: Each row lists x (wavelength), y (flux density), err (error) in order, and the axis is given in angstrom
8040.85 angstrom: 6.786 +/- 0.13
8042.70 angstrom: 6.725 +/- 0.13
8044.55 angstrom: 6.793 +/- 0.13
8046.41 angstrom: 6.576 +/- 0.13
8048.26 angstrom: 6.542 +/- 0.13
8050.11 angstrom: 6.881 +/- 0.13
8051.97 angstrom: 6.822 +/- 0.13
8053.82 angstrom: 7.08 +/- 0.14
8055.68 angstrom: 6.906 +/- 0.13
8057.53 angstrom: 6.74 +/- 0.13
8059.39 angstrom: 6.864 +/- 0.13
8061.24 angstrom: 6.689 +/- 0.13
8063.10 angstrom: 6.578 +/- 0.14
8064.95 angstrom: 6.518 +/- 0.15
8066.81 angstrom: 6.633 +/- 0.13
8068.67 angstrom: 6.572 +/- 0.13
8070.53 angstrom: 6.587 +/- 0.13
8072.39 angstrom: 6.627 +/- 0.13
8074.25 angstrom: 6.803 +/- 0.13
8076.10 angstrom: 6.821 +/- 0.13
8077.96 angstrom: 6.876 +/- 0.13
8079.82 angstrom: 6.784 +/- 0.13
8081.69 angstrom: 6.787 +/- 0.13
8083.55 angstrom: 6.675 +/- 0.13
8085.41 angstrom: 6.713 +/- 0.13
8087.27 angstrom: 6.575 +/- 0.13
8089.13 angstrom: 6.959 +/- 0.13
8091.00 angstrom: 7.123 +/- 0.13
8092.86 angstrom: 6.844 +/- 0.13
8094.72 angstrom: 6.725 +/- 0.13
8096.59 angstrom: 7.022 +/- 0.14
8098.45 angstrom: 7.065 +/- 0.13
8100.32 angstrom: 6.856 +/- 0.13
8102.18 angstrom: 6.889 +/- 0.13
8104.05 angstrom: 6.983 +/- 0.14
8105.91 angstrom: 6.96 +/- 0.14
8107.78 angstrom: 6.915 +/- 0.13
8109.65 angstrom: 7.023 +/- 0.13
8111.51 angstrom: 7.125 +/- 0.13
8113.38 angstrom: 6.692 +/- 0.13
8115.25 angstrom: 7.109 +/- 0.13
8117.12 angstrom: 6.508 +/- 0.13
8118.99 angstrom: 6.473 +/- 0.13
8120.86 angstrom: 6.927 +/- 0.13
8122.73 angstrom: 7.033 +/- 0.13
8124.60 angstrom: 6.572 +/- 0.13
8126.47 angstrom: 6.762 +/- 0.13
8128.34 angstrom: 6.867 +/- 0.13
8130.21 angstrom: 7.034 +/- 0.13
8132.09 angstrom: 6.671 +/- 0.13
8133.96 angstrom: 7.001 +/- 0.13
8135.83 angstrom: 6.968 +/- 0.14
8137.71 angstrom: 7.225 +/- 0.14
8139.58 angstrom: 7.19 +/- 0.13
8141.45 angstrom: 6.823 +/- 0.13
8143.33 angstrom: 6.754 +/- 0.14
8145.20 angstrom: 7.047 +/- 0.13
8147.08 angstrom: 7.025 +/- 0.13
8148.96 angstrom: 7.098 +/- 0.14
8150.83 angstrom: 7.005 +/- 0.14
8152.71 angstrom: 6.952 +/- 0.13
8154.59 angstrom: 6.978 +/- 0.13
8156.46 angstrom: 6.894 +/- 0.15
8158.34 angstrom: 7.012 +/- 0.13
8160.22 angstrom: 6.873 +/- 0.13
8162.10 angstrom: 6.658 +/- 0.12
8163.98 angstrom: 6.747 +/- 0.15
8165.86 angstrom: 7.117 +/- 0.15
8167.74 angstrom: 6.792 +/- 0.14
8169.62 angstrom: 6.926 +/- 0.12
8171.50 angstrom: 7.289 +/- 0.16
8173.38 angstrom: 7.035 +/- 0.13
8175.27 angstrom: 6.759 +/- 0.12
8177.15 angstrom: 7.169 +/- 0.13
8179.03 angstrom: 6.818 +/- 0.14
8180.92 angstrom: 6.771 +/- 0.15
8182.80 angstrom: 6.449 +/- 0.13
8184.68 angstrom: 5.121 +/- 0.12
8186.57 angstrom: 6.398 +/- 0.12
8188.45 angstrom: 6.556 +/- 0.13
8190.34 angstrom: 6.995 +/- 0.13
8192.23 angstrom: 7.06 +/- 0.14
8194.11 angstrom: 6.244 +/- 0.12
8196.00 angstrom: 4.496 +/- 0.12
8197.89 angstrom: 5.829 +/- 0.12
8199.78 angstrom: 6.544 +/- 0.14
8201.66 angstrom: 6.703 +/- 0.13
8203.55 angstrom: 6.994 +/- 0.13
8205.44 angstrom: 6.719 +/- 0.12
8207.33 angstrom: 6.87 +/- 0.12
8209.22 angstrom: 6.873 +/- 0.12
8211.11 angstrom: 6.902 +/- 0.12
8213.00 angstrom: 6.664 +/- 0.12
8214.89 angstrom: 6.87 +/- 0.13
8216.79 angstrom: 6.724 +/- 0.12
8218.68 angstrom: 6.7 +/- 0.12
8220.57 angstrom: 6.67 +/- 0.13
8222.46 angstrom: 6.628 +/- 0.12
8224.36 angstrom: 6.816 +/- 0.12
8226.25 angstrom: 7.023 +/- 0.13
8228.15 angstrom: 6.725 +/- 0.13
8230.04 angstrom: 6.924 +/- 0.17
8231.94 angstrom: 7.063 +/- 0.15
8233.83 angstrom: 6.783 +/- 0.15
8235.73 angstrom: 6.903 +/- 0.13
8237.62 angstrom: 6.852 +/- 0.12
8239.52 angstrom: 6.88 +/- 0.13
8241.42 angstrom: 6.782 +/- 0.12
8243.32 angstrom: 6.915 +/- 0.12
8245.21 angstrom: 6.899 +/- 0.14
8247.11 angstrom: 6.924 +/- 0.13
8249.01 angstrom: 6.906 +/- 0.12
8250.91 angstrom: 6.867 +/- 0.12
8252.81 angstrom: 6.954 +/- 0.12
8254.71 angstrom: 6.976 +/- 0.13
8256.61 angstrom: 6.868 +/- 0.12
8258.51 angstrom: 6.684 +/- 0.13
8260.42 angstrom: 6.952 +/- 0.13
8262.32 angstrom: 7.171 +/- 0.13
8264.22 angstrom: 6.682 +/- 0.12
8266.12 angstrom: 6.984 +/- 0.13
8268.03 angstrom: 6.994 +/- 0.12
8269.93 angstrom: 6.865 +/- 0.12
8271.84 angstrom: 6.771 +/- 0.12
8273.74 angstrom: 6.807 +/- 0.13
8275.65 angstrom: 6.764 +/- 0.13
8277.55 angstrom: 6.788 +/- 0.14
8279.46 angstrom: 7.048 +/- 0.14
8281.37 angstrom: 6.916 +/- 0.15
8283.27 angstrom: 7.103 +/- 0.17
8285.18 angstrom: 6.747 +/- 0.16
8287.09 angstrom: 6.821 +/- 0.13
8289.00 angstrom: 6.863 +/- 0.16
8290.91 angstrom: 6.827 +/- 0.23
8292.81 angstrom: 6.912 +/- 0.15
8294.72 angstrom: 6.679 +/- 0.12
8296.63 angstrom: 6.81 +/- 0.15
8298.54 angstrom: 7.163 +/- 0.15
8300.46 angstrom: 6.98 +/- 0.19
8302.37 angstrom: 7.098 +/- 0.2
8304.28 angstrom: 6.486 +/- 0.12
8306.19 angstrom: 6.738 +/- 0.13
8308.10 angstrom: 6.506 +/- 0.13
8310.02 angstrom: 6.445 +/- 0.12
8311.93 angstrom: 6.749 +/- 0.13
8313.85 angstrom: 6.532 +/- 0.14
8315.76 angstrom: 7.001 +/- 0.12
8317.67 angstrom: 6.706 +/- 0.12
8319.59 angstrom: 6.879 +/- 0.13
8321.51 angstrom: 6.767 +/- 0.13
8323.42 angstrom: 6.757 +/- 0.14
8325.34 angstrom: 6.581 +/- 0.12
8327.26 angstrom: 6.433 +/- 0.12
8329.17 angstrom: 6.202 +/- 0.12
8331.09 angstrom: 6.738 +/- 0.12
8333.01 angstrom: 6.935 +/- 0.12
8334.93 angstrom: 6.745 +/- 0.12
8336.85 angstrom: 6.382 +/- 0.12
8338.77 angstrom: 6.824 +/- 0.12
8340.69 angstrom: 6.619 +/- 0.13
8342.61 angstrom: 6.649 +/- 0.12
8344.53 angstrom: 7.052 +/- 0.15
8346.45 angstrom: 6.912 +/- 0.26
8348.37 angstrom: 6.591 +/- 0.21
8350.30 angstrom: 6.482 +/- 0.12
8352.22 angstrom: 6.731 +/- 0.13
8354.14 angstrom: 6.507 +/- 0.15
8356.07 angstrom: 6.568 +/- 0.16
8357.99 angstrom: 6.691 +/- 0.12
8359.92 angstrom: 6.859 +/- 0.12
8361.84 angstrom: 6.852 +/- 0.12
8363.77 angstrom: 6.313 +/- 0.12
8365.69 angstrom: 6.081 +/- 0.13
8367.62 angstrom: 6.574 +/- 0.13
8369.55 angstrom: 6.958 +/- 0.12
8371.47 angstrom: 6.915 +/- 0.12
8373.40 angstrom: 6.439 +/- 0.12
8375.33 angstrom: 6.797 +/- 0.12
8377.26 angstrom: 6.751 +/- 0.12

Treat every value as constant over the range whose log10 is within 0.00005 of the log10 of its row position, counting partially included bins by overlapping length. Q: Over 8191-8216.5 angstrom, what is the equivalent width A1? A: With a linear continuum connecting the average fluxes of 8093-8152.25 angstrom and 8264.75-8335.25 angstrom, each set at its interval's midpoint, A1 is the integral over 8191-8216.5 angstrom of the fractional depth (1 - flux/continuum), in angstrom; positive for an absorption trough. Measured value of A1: 1.2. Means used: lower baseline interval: 6.91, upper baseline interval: 6.79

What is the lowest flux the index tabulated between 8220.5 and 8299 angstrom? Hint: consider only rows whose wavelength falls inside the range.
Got 6.628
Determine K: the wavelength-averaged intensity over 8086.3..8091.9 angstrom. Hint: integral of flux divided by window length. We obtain 6.88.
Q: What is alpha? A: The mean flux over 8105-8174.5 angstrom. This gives 6.92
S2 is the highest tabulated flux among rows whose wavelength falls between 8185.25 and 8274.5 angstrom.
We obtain 7.171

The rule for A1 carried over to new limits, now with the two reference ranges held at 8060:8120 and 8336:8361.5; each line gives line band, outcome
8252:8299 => -1.1 angstrom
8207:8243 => -0.4 angstrom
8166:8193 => 0.1 angstrom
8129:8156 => -0.8 angstrom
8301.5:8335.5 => 0.1 angstrom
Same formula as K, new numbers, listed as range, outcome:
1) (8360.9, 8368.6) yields 6.45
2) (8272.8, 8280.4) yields 6.85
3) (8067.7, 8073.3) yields 6.59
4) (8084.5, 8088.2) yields 6.65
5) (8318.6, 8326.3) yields 6.74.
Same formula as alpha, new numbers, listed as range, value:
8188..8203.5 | 6.33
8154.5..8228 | 6.68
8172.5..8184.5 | 6.72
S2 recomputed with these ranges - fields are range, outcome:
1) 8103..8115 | 7.125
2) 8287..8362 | 7.163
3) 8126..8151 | 7.225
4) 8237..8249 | 6.924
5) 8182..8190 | 6.556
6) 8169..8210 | 7.289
